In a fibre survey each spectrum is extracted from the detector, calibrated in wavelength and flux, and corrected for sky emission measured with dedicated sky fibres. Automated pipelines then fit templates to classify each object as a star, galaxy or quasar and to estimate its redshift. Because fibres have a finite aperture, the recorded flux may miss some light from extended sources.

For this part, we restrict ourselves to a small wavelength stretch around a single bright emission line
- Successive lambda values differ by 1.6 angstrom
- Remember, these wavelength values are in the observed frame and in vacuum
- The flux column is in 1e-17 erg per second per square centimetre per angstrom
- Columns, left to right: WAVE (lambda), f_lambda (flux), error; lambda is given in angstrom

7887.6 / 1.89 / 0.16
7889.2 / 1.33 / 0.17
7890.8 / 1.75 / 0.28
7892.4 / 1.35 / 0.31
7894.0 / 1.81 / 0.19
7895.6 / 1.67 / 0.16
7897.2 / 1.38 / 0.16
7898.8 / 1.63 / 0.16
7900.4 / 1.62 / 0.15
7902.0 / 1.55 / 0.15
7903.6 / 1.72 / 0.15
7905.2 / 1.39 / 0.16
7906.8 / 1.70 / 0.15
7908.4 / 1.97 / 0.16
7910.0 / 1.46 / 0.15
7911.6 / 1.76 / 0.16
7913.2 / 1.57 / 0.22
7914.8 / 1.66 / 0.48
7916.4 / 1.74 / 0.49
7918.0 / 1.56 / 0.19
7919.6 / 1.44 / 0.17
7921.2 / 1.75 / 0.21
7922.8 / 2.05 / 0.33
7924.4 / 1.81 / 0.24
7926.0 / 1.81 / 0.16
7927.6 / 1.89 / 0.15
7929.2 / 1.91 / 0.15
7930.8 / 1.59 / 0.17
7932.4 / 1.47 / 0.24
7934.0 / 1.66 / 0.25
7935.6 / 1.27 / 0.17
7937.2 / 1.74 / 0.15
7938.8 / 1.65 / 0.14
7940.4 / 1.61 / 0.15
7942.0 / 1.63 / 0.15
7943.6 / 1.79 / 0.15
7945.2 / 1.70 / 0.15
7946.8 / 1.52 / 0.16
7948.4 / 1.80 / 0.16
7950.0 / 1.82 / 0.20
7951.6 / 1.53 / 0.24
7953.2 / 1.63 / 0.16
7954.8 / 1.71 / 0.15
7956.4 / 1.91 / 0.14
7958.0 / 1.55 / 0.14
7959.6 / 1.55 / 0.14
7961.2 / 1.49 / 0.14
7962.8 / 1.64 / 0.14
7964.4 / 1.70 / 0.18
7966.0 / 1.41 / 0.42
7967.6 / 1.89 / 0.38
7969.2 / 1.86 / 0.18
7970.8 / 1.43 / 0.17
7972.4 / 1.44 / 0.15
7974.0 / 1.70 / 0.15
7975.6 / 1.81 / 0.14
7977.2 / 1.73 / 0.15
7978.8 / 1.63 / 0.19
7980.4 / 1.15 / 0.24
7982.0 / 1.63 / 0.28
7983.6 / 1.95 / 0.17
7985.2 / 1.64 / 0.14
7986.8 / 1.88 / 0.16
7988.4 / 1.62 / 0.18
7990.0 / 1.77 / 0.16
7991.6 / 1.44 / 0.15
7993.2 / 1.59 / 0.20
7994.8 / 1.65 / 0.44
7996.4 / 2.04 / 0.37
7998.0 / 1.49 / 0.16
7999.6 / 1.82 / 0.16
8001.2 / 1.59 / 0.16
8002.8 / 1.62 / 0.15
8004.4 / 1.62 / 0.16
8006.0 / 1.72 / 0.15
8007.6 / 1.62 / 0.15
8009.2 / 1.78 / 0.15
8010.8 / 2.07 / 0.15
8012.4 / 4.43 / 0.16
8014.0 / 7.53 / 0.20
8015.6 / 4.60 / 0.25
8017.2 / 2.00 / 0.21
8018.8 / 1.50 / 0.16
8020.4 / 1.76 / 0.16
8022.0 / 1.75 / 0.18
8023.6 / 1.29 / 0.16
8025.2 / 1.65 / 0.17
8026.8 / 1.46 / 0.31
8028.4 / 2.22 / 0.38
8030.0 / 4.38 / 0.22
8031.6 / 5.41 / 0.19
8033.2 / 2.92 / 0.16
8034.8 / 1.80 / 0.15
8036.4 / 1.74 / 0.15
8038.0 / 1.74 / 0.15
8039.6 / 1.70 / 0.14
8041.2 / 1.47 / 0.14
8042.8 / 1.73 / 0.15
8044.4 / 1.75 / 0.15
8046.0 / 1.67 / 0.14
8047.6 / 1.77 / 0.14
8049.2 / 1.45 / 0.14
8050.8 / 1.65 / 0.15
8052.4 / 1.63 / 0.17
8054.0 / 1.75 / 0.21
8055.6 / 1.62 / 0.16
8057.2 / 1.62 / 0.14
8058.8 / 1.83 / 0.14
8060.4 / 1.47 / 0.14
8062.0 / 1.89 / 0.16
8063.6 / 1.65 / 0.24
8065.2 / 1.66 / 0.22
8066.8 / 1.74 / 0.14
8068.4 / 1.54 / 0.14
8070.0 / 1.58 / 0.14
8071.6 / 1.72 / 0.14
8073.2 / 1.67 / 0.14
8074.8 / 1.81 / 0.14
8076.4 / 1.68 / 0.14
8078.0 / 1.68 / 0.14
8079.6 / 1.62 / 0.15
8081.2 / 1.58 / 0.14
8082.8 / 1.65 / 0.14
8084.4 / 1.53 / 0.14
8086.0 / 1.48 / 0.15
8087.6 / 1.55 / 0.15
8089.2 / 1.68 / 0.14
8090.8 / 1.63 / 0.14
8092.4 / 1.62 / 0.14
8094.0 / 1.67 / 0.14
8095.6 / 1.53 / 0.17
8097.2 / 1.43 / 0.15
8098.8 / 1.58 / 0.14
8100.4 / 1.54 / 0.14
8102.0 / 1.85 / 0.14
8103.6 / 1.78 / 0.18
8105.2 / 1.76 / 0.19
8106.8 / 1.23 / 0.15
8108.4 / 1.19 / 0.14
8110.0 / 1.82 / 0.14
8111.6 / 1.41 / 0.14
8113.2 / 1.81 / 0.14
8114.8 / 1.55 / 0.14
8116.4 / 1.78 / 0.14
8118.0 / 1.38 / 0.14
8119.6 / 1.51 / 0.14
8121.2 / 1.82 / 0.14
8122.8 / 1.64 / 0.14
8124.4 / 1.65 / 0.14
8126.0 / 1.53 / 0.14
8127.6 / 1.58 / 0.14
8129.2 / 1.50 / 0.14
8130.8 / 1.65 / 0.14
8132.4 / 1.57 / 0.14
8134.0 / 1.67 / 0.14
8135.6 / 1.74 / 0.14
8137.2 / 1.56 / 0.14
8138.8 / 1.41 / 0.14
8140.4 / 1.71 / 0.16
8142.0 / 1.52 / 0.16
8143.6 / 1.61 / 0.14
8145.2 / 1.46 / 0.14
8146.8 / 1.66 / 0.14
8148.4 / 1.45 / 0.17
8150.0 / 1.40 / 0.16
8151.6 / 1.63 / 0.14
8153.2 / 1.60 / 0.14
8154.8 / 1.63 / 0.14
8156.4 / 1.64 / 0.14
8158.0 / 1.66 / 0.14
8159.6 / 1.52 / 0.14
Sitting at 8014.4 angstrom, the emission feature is [S II] 6716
